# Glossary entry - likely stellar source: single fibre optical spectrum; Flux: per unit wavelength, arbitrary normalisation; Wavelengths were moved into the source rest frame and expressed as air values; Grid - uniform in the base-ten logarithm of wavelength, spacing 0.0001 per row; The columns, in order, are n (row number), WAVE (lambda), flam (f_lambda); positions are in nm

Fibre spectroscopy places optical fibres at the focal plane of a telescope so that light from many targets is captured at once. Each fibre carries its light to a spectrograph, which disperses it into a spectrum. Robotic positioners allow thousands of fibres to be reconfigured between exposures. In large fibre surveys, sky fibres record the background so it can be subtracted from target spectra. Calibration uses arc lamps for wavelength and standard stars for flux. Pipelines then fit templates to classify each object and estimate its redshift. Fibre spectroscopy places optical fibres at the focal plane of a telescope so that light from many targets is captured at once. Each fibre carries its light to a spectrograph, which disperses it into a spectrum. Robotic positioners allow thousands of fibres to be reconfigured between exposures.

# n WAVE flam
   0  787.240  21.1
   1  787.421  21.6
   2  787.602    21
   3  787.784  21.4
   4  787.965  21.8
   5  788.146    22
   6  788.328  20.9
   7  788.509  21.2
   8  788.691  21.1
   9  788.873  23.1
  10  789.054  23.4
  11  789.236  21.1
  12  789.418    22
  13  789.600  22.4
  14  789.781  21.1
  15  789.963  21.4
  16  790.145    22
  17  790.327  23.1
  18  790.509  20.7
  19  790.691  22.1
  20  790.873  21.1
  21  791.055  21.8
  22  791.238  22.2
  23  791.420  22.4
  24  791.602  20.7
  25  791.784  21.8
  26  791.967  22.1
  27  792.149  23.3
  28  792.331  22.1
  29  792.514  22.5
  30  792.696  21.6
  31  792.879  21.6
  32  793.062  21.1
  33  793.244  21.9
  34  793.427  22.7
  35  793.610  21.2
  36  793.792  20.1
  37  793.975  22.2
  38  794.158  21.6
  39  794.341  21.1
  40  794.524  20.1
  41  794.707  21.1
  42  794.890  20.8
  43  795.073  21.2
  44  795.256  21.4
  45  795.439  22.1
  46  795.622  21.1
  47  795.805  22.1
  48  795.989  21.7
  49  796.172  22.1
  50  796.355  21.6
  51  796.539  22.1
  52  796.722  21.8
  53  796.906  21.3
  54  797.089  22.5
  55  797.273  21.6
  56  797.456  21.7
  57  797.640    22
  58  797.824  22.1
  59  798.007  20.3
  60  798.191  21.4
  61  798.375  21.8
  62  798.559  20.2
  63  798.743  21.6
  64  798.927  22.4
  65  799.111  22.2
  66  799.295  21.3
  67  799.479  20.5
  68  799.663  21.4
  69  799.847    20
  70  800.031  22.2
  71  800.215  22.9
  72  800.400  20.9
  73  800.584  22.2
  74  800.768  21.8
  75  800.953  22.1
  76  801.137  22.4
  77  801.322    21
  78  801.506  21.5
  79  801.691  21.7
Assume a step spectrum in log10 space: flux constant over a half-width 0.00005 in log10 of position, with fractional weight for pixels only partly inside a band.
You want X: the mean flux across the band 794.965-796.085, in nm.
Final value 21.6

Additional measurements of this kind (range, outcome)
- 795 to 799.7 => 21.6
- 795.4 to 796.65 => 21.8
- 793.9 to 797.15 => 21.5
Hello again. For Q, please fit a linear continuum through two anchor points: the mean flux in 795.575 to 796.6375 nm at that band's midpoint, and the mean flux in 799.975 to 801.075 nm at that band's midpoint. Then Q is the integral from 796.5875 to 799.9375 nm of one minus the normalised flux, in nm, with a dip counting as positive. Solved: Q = 0.07 nm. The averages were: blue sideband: 21.8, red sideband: 22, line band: 21.5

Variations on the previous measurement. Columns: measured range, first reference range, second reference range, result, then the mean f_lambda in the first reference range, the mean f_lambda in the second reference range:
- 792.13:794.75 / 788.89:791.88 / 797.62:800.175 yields 0.01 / 21.9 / 21.4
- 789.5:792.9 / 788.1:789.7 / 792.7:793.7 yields -0.02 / 21.9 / 21.7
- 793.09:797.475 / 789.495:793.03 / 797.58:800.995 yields 0.03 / 21.9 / 21.5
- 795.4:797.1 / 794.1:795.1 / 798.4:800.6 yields -0.05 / 20.9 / 21.5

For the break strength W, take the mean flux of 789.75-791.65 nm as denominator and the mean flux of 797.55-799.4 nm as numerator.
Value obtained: 0.99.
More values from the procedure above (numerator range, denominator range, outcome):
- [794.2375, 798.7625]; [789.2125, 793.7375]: 0.98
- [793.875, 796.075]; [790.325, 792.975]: 0.98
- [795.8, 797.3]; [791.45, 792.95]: 0.99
